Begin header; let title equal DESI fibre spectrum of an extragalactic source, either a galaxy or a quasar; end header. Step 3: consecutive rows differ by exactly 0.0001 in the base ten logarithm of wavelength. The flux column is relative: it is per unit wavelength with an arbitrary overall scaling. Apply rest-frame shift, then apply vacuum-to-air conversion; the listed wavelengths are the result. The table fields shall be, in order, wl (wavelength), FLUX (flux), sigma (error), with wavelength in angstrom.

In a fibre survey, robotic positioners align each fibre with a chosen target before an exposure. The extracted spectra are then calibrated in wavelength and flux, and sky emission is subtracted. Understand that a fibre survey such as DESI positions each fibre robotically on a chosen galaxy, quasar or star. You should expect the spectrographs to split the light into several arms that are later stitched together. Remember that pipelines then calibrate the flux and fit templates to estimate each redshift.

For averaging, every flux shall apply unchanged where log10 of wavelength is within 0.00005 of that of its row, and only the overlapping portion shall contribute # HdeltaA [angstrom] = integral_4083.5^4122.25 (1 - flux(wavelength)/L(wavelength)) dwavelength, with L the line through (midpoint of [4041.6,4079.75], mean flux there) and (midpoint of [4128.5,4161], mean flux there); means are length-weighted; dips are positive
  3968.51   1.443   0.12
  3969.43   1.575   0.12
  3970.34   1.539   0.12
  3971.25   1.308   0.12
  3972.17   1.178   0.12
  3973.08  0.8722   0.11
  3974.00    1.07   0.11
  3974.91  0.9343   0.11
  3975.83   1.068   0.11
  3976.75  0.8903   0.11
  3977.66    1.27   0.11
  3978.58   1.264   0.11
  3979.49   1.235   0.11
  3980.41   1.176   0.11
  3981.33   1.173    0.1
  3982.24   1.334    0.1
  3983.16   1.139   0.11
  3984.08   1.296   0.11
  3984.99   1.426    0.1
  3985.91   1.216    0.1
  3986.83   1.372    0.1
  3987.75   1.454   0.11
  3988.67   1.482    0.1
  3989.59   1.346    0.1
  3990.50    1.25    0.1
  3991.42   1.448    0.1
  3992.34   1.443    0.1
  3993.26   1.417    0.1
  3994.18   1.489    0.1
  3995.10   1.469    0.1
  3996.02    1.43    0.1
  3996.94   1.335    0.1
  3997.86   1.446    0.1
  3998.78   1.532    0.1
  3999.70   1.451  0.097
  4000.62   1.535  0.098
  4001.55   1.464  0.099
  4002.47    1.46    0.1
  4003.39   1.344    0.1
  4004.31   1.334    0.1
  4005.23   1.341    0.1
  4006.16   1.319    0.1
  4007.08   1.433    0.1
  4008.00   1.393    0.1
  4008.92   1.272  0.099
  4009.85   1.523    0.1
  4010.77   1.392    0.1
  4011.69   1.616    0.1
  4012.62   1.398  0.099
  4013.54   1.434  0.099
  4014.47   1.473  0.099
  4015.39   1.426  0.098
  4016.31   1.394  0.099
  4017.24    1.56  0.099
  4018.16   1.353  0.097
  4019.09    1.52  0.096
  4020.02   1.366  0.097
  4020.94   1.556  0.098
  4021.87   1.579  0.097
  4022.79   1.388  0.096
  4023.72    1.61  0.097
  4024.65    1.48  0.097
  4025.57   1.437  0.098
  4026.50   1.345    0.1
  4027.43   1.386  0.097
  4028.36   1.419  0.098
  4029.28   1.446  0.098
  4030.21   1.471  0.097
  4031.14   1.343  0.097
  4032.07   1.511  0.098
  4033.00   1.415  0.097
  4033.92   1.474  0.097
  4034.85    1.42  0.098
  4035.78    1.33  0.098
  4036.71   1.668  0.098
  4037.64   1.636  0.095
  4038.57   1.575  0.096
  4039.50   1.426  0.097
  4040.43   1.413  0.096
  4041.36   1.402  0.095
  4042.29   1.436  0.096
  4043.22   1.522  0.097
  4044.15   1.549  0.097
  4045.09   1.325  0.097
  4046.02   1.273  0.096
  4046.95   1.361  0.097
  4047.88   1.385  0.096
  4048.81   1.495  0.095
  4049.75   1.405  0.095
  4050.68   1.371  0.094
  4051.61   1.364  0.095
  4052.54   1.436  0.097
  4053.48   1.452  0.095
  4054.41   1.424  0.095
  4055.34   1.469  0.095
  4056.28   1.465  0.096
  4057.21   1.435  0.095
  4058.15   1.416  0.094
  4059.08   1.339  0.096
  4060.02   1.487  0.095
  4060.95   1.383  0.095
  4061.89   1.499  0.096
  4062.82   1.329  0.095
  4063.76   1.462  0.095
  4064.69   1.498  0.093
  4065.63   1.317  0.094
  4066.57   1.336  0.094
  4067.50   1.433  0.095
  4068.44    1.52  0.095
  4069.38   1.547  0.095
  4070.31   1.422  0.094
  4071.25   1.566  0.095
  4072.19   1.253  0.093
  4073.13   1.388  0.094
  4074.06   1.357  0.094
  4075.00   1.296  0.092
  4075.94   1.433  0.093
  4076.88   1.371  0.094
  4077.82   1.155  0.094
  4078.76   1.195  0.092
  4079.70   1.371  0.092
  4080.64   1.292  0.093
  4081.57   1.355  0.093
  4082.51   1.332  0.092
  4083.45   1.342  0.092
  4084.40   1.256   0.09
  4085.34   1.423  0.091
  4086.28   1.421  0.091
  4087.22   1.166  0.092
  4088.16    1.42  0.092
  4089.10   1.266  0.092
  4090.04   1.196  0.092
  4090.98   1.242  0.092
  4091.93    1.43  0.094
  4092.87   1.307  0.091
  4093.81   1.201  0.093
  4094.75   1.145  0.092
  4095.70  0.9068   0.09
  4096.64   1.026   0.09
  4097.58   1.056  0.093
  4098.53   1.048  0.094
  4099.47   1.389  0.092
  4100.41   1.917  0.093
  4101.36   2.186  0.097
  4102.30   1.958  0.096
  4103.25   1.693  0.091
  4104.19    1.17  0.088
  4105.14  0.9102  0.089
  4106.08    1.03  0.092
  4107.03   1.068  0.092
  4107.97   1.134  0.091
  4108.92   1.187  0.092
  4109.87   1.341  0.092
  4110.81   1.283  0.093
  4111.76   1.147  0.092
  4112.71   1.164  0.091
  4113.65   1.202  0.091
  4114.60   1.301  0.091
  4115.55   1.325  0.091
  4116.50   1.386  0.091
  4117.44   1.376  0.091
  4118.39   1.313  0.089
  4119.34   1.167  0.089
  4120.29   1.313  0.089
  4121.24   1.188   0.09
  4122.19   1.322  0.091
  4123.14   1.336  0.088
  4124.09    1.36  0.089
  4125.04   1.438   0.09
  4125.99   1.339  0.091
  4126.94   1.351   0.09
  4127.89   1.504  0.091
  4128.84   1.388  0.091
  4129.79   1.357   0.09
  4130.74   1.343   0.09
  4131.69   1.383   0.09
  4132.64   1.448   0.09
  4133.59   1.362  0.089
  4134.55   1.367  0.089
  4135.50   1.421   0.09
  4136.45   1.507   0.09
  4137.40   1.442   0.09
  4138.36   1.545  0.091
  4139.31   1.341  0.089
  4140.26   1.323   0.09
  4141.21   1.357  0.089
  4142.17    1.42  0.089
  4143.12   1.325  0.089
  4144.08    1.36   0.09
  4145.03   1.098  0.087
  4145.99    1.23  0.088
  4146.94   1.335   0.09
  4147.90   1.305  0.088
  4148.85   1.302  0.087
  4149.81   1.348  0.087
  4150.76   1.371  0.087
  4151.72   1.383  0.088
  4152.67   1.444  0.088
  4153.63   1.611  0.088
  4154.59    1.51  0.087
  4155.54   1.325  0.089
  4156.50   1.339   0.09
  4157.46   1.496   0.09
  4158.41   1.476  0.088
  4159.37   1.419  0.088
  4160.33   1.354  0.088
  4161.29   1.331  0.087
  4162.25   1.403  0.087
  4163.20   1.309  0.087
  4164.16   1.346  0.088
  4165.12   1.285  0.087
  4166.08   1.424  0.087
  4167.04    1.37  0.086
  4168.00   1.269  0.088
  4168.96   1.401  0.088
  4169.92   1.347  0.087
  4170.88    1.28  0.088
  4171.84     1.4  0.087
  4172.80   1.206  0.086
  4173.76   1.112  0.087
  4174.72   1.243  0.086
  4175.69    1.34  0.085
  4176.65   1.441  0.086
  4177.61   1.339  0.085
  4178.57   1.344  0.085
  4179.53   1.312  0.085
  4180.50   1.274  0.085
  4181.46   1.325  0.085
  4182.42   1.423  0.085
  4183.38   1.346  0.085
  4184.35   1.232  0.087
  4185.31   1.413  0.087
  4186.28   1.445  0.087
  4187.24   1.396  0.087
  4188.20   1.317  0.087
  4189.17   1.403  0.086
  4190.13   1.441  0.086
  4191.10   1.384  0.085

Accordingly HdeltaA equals 2.8 angstrom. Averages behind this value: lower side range 1.4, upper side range 1.38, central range 1.29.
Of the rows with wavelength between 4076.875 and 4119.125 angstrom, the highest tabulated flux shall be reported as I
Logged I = 2.186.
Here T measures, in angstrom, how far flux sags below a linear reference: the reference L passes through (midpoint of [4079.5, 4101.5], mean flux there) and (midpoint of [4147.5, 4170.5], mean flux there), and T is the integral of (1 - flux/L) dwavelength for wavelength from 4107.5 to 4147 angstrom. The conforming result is 0.5 angstrom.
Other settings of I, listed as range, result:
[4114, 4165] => 1.611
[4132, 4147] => 1.545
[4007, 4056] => 1.668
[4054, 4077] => 1.566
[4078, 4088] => 1.423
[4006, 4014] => 1.616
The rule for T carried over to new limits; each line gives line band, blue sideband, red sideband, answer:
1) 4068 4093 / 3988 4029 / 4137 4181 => 0.9 angstrom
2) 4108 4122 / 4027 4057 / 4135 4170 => 1.4 angstrom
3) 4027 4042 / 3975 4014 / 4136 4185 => -1.1 angstrom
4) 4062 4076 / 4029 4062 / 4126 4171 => 0.1 angstrom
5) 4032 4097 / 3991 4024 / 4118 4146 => 1.2 angstrom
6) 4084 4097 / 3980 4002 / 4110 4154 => 1.1 angstrom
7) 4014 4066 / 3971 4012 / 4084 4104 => -3.8 angstrom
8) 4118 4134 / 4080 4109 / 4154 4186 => -0.3 angstrom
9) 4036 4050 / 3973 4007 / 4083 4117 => -1.6 angstrom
